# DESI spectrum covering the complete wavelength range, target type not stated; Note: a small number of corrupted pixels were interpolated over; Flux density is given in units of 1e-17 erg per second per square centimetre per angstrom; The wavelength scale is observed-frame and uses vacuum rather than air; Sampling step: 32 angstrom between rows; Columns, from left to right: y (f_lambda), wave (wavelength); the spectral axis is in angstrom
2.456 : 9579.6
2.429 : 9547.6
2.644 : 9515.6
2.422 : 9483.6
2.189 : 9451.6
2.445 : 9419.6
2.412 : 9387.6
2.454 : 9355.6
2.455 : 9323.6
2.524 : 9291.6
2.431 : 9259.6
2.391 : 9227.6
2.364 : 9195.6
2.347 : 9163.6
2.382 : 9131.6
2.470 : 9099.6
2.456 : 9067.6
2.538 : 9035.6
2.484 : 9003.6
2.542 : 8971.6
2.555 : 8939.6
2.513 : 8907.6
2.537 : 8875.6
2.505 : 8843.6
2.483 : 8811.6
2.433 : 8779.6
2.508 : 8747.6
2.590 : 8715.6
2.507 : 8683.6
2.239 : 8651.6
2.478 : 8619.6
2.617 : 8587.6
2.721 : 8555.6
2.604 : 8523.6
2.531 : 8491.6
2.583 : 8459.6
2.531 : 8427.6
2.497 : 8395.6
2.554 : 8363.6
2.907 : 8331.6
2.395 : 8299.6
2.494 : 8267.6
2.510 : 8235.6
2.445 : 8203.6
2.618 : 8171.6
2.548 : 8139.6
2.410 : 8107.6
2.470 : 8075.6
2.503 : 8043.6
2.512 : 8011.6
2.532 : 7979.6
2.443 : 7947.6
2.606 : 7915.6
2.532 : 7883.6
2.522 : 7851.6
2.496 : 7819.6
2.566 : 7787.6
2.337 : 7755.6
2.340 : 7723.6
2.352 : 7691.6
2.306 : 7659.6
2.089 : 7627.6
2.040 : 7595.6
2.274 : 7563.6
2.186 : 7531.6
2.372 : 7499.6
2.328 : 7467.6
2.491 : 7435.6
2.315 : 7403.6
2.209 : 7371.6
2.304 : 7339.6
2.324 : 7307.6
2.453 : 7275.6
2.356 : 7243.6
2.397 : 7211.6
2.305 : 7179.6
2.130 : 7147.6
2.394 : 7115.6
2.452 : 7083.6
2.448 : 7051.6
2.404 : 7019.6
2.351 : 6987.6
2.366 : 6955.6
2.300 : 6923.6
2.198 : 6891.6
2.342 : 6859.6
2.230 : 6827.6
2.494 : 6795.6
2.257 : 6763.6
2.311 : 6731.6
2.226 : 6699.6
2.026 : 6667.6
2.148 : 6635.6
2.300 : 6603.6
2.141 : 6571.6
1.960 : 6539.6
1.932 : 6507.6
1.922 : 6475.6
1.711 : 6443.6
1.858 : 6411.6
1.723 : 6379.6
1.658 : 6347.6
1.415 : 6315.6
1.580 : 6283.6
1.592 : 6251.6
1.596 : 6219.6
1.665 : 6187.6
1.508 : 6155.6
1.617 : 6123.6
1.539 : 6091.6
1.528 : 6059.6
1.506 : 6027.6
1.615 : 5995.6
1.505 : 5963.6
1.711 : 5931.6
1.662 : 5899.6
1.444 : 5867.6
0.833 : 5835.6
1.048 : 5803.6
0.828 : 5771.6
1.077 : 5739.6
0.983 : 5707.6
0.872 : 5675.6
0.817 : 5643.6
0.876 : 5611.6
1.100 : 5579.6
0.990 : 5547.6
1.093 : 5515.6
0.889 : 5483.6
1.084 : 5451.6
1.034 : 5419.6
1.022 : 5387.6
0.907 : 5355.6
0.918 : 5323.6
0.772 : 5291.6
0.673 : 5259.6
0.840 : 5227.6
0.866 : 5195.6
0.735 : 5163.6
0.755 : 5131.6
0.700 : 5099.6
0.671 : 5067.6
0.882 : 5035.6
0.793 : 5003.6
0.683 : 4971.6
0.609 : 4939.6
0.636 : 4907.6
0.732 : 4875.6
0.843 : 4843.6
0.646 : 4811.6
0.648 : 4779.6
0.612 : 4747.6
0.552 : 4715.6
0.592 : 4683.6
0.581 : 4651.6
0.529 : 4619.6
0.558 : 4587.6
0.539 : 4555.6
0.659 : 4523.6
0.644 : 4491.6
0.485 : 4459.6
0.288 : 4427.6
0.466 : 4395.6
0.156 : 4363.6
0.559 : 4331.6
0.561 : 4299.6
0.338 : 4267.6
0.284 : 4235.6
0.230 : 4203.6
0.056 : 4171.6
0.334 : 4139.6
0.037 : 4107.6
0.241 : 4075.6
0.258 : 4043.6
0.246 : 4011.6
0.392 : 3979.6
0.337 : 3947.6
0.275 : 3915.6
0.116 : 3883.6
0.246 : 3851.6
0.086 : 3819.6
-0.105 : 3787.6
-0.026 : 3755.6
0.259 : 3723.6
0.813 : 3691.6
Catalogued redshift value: 0.47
